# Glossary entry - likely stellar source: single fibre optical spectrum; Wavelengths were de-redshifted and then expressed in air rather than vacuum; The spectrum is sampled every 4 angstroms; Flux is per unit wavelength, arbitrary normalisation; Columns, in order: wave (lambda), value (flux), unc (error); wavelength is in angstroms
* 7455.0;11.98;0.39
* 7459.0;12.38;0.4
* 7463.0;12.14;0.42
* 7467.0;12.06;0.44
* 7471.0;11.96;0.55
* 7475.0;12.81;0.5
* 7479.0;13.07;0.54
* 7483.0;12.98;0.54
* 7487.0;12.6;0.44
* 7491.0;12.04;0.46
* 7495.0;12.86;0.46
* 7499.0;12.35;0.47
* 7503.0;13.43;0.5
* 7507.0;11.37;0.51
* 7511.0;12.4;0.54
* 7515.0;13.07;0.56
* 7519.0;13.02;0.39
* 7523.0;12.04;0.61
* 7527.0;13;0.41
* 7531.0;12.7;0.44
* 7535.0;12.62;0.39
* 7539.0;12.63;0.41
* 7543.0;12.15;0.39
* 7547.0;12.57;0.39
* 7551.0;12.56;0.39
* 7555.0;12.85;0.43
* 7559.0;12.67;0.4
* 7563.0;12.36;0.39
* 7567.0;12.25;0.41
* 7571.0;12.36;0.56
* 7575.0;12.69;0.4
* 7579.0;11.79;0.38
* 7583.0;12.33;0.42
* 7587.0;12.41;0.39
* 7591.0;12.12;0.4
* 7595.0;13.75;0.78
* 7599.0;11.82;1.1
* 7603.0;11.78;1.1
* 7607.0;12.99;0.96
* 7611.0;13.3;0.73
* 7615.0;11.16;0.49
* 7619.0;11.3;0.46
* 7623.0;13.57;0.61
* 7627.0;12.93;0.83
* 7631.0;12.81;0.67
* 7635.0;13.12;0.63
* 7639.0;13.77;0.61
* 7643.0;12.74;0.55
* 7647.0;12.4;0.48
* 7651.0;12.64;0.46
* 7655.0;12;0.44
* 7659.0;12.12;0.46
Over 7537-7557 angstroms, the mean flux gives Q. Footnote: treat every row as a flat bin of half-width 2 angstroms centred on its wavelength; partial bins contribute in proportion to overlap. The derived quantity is 12.6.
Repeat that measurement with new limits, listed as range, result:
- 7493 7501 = 12.6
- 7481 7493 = 12.5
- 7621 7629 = 13.2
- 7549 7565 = 12.6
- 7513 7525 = 12.7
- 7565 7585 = 12.3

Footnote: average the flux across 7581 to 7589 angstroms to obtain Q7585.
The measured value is 12.4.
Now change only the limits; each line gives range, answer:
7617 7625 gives 12.4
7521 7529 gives 12.5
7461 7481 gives 12.4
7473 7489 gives 12.9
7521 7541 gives 12.6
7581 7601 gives 12.5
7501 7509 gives 12.4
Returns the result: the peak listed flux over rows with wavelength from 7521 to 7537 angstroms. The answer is 13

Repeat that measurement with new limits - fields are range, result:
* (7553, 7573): 12.85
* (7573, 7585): 12.69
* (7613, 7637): 13.57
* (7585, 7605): 13.75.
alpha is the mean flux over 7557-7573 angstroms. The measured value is 12.4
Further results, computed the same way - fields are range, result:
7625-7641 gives 13.2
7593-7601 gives 12.8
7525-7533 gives 12.8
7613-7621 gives 11.2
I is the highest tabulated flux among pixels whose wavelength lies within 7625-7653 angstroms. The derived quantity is 13.77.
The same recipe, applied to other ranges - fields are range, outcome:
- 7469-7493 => 13.07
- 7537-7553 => 12.63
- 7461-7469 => 12.14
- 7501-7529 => 13.43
